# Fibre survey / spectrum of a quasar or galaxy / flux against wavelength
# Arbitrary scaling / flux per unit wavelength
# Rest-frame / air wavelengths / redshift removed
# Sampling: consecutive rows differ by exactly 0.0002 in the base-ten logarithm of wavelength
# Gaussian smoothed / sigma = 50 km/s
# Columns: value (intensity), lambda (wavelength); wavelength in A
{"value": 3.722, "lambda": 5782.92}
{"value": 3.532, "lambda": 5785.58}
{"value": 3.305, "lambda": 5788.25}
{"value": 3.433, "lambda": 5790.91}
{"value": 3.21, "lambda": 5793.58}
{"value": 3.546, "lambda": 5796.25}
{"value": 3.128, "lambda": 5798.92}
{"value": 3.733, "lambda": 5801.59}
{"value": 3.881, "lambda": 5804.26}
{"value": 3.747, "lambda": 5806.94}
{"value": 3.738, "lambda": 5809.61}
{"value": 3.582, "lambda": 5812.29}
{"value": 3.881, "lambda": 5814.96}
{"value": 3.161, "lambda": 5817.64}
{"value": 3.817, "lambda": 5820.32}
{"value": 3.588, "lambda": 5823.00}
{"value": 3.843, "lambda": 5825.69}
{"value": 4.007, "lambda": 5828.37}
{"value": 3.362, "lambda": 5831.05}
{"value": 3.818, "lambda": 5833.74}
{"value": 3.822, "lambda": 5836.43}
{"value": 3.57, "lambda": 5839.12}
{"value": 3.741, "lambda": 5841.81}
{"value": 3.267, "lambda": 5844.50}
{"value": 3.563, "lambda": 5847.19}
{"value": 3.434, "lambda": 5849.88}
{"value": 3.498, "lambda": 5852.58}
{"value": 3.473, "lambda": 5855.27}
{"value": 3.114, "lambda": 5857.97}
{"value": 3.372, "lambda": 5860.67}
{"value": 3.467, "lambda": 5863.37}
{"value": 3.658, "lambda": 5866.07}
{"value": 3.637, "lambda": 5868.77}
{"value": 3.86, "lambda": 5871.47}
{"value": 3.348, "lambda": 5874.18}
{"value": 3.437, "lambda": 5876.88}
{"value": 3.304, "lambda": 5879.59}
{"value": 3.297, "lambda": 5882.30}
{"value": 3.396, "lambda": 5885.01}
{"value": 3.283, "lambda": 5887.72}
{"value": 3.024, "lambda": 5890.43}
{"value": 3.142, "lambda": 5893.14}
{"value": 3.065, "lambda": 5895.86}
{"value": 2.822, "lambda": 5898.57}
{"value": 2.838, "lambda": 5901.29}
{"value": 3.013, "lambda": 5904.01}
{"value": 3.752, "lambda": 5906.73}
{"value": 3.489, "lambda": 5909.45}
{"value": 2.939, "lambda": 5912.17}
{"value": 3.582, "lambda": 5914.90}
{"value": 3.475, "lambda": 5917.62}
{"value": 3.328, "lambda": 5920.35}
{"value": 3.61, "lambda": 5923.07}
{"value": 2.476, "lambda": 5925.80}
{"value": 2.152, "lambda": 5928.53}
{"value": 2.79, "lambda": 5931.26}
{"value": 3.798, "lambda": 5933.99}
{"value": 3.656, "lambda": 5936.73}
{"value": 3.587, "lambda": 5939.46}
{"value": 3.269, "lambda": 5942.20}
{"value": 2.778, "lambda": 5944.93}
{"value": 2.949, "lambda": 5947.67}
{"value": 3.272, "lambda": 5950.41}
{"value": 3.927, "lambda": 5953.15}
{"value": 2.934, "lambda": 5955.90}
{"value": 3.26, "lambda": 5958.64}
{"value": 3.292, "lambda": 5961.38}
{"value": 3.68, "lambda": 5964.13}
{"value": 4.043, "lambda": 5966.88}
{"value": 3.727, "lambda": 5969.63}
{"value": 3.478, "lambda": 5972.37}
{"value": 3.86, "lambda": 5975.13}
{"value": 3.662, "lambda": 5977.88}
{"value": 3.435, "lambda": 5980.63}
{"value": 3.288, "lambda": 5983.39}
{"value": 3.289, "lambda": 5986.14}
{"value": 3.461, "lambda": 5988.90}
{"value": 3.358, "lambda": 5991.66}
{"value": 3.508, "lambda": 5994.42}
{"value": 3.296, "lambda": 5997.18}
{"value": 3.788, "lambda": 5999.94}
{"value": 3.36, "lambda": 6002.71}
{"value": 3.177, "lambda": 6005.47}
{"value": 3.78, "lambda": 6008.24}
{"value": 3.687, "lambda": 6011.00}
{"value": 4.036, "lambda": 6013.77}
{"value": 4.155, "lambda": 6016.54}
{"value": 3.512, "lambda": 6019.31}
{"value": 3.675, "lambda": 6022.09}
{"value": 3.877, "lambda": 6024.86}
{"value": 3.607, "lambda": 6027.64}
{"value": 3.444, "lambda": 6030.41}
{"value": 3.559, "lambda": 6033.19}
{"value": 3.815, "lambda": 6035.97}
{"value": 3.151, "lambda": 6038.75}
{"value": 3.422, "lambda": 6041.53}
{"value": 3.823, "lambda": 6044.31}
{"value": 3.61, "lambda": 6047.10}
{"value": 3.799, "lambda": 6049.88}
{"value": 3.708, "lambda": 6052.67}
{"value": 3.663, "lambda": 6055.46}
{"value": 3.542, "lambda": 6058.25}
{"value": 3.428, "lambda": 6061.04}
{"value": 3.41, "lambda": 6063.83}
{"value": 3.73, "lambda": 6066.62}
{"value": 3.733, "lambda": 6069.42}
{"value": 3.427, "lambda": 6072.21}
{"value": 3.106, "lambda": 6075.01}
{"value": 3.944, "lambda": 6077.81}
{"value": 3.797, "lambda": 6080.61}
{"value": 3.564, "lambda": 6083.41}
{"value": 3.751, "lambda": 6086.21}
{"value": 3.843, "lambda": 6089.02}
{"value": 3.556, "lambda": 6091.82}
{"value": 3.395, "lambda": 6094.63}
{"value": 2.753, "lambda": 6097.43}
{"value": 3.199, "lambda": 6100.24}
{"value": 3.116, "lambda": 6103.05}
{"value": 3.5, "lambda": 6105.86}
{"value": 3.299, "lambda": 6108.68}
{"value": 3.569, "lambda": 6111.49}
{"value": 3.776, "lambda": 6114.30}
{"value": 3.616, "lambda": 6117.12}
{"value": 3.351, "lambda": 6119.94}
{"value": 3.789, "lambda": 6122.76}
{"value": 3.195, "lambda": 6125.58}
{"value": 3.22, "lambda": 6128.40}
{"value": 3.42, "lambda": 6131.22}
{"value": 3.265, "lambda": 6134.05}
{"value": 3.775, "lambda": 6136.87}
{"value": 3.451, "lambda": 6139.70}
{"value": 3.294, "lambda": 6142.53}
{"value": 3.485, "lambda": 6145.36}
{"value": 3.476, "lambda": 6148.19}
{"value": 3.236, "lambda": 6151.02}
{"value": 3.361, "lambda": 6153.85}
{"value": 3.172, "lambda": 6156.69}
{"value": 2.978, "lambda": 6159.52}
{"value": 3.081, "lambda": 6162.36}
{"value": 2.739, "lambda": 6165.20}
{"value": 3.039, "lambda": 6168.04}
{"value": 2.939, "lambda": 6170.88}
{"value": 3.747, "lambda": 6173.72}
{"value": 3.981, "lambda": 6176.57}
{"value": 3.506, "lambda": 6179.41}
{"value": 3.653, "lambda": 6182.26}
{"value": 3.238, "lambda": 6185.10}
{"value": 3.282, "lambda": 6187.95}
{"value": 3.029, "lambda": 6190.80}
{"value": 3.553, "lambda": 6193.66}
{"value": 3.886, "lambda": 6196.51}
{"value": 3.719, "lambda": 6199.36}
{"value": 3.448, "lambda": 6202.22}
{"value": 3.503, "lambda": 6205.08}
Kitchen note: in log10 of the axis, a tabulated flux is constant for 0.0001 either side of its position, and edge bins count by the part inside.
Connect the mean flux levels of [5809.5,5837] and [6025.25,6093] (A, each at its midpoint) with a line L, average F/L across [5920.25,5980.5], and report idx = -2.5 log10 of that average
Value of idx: 0.092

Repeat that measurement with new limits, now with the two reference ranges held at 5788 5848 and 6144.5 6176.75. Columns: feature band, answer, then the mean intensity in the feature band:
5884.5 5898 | 0.12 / 3.15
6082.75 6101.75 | -0.04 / 3.43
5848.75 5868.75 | 0.04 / 3.44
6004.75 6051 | -0.09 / 3.66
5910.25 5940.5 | 0.09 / 3.22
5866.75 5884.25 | 0.02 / 3.48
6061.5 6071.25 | -0.08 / 3.6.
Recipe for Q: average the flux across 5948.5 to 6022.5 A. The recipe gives 3.55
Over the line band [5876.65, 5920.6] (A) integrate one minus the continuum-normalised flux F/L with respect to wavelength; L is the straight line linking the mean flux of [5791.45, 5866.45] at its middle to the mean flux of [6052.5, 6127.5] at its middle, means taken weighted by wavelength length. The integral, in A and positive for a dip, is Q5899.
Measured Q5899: 3.9 A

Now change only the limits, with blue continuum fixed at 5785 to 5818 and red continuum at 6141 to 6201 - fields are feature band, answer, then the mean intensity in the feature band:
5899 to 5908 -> 0.9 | 3.15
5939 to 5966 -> 1.3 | 3.3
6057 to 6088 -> -1.7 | 3.59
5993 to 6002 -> -0.2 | 3.52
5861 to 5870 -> -0.1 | 3.56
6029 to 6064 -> -1.6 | 3.57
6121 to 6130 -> -0.1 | 3.4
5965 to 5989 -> -1.0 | 3.59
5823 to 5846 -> -1.0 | 3.67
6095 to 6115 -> 0.5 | 3.31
